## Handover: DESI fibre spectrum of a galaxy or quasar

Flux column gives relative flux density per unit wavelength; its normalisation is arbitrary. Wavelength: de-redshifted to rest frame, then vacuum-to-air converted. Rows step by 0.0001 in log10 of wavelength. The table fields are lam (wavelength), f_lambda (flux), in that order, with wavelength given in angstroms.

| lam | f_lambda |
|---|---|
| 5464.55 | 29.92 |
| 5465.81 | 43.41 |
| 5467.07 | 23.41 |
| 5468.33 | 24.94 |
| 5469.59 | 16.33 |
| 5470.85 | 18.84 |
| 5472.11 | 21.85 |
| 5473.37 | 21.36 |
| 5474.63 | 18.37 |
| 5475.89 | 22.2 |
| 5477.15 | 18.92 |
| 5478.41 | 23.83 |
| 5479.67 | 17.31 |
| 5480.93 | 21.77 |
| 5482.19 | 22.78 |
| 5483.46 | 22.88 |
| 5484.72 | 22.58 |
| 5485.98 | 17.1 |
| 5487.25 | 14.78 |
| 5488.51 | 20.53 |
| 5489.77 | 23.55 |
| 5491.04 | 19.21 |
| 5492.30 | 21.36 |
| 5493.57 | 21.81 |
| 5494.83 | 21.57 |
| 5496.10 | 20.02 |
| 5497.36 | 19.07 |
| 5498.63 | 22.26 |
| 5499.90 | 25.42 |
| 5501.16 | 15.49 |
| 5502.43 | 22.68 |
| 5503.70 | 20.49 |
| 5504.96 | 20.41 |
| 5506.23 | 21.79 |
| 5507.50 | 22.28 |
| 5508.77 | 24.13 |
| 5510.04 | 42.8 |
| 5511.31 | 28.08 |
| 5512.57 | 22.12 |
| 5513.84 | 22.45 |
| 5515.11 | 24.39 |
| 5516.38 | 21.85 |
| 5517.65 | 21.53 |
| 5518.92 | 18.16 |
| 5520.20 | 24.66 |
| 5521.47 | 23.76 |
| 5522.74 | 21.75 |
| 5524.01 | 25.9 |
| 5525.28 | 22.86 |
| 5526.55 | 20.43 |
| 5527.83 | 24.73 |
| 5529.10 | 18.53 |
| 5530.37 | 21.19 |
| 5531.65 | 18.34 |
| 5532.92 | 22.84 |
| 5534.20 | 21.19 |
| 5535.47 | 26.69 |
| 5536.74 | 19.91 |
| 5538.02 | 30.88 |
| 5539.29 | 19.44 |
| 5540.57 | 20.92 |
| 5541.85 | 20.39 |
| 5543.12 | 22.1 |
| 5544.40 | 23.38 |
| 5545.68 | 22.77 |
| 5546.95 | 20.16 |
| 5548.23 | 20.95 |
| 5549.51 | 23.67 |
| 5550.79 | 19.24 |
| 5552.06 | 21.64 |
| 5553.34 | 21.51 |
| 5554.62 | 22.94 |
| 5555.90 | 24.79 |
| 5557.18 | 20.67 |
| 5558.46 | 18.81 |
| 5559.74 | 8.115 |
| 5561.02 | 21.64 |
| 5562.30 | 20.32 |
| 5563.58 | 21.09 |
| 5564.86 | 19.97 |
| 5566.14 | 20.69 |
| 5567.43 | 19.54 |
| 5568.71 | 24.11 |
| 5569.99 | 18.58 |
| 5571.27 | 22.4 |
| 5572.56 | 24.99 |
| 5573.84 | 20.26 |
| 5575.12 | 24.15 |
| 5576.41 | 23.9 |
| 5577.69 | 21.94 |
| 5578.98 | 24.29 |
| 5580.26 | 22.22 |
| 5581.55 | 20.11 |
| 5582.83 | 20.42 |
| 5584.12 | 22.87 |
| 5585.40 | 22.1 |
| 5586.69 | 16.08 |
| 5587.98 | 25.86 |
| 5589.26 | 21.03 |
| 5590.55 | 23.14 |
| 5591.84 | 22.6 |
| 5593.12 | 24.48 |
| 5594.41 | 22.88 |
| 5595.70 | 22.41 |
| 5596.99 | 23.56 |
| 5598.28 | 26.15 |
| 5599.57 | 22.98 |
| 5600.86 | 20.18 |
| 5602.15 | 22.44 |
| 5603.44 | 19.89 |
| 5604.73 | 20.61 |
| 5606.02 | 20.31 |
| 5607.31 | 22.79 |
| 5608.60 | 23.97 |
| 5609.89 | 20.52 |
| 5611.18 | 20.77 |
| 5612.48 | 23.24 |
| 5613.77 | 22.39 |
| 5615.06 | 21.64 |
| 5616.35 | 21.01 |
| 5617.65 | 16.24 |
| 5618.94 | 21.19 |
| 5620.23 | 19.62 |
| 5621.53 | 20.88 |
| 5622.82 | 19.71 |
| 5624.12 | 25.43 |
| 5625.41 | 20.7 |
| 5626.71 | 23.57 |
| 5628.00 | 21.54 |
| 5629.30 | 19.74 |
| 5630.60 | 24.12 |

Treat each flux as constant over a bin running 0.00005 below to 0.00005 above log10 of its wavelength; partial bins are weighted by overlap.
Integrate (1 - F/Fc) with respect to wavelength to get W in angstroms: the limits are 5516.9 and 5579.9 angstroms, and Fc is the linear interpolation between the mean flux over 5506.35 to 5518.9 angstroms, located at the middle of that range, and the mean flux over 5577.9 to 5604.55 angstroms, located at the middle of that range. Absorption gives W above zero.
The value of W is 5.44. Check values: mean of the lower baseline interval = 25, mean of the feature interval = 21.7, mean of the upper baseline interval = 22.2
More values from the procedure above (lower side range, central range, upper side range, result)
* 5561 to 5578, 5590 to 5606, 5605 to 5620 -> -0.85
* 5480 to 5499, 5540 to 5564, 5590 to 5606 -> 1.04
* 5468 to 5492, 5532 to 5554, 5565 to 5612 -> -0.81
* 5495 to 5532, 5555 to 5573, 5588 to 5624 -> 1.49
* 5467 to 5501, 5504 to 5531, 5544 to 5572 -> -3.52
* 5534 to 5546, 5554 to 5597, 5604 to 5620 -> 0.92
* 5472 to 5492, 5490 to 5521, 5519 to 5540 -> -1.62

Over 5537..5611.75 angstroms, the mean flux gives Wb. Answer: 21.7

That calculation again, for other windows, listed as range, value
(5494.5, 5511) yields 23.1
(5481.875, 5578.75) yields 21.9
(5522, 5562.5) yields 21.5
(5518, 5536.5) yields 22.2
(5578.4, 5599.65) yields 22.5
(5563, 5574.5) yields 21.3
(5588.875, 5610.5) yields 22.4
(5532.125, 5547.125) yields 22.6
